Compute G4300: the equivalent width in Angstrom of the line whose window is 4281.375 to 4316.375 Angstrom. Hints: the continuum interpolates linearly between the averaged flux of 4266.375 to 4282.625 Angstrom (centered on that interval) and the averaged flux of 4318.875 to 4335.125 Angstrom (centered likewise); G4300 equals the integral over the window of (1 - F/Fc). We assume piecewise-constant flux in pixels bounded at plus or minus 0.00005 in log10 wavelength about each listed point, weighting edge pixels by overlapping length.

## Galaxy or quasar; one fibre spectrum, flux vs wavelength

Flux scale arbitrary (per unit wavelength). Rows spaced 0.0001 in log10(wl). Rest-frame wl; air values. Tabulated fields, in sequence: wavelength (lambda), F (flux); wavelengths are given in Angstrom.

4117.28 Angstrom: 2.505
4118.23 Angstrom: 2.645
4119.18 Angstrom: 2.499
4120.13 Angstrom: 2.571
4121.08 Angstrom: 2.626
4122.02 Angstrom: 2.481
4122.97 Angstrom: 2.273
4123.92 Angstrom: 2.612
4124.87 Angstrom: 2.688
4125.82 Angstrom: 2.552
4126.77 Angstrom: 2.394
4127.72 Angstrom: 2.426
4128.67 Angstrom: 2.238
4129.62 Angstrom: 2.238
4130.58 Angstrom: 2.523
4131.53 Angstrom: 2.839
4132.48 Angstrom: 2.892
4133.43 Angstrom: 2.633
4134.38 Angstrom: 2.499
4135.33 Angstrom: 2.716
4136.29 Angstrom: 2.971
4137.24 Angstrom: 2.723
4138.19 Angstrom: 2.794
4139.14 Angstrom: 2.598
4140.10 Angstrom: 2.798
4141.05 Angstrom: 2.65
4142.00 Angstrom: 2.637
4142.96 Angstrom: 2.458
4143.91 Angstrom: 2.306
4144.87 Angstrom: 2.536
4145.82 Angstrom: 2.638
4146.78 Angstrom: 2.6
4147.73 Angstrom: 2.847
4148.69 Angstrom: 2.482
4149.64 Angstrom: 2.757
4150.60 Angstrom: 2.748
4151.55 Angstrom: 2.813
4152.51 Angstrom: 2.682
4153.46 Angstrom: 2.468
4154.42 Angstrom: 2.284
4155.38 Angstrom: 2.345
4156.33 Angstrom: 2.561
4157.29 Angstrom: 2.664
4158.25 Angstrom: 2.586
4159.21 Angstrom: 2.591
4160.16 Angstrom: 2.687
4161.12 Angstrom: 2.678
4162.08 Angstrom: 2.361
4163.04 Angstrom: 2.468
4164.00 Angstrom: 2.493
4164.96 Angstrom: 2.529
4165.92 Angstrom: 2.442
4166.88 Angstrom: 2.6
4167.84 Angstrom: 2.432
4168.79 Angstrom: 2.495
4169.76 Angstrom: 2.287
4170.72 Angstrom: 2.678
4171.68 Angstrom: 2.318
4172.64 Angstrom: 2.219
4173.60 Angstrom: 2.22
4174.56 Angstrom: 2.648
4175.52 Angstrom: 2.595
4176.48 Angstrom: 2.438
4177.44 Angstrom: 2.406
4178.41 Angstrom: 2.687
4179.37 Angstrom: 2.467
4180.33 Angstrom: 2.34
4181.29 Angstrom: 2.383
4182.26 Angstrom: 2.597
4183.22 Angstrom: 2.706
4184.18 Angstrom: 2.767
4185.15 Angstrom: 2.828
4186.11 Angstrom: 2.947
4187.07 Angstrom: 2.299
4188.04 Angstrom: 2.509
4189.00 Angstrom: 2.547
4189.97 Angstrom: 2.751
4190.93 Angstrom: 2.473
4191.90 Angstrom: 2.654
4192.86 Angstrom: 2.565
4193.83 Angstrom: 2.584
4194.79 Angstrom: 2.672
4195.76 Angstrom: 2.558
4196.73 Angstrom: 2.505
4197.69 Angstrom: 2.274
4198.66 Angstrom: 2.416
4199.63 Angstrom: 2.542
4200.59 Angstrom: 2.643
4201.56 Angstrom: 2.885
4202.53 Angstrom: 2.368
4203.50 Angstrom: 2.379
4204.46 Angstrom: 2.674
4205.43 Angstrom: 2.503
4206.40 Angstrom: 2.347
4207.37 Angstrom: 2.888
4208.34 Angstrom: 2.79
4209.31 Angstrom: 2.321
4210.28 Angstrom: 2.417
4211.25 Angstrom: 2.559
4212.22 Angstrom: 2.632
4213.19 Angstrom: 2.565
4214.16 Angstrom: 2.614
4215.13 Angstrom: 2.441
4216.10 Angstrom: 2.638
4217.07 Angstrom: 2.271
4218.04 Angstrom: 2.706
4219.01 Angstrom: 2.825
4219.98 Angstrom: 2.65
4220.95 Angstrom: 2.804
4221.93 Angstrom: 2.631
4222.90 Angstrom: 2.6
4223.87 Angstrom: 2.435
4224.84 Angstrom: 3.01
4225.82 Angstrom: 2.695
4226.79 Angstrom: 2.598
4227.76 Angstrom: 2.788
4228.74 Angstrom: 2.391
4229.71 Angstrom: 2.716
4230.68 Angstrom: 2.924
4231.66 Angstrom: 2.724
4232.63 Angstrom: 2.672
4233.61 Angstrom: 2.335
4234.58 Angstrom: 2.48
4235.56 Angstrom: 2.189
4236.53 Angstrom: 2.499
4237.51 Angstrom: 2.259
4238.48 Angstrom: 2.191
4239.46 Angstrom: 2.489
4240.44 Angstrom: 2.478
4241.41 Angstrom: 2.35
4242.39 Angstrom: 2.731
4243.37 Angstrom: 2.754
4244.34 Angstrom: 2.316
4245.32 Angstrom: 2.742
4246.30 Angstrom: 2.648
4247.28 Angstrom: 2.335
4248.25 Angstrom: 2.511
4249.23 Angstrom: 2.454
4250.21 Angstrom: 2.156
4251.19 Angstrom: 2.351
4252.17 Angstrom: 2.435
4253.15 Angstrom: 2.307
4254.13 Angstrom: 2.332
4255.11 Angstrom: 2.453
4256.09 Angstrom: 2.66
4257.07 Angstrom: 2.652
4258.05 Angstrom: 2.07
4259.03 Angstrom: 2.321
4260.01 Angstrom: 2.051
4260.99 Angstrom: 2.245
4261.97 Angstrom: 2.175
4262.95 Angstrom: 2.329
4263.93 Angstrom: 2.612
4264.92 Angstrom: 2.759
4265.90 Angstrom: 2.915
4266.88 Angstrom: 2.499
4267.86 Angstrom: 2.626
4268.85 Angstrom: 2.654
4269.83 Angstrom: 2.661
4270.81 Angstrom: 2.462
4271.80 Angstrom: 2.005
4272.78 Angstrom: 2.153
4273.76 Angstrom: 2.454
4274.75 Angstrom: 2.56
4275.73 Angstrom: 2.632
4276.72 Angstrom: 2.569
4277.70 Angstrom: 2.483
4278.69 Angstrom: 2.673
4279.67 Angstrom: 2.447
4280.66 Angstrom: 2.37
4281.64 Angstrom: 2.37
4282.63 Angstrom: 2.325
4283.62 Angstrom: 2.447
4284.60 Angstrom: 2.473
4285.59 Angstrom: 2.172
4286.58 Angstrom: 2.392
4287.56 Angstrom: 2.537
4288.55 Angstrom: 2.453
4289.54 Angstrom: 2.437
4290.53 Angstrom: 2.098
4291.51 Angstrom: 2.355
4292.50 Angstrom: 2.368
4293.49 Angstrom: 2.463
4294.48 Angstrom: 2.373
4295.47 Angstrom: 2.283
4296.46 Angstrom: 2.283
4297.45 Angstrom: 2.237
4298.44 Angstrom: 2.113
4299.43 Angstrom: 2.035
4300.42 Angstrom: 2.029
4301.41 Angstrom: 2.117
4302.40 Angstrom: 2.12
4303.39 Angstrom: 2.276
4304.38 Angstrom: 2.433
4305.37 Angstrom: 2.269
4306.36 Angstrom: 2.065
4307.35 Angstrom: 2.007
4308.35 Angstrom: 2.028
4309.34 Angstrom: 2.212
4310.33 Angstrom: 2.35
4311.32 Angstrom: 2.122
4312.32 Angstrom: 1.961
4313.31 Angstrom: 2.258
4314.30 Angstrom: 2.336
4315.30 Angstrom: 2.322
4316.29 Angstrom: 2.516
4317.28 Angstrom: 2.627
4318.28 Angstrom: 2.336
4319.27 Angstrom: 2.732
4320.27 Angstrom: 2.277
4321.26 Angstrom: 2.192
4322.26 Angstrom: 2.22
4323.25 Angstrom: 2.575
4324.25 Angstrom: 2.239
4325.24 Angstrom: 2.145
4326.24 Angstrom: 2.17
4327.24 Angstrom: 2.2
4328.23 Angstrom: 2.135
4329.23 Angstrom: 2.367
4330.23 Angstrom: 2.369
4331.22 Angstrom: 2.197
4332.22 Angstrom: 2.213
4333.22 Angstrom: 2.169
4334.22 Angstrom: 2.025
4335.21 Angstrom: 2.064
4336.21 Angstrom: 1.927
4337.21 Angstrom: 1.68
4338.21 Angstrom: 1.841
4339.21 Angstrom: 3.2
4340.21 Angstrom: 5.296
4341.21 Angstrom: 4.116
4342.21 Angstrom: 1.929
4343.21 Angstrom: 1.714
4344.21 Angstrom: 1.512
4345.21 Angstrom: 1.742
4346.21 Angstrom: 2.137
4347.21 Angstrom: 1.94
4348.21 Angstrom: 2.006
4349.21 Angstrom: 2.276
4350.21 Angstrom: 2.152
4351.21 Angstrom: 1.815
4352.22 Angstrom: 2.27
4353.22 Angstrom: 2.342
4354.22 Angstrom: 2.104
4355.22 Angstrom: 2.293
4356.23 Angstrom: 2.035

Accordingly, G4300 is 1.6 Angstrom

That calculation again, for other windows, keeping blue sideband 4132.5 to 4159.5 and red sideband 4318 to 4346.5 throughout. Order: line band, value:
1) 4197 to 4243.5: -1.0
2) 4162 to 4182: 1.0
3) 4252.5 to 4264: 0.5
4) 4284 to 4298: 0.3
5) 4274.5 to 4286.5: -0.2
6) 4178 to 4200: -0.1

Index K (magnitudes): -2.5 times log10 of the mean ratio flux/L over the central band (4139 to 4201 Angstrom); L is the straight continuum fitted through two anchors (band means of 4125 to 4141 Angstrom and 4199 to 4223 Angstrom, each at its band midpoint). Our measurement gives 0.02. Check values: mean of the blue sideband 2.62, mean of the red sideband 2.59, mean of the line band 2.55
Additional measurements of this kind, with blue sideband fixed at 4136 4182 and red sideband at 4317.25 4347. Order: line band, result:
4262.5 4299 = -0.01 mag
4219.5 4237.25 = -0.06 mag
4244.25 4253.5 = 0.00 mag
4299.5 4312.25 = 0.10 mag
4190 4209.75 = -0.03 mag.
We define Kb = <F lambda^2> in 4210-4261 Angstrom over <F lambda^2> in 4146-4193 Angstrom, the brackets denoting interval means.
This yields 1.02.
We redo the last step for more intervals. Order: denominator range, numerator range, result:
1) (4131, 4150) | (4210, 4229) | 1.02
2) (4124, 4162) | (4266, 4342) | 0.98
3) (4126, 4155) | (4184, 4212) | 1.02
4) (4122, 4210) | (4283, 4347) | 0.96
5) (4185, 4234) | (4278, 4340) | 0.92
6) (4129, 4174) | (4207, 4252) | 1.03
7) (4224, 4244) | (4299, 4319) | 0.90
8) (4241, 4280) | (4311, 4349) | 0.97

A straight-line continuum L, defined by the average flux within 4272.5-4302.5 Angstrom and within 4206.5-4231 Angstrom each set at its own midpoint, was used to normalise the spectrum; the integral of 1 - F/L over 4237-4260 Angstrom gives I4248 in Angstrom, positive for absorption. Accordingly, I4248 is 0.77 Angstrom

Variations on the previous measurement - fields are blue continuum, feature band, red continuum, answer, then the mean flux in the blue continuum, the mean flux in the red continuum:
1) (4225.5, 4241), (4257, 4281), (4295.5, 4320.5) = -0.63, 2.53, 2.24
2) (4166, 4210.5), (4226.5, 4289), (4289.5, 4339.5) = -2.50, 2.54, 2.24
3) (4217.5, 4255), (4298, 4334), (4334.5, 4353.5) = 1.94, 2.54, 2.31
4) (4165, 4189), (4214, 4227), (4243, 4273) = -0.86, 2.51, 2.44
